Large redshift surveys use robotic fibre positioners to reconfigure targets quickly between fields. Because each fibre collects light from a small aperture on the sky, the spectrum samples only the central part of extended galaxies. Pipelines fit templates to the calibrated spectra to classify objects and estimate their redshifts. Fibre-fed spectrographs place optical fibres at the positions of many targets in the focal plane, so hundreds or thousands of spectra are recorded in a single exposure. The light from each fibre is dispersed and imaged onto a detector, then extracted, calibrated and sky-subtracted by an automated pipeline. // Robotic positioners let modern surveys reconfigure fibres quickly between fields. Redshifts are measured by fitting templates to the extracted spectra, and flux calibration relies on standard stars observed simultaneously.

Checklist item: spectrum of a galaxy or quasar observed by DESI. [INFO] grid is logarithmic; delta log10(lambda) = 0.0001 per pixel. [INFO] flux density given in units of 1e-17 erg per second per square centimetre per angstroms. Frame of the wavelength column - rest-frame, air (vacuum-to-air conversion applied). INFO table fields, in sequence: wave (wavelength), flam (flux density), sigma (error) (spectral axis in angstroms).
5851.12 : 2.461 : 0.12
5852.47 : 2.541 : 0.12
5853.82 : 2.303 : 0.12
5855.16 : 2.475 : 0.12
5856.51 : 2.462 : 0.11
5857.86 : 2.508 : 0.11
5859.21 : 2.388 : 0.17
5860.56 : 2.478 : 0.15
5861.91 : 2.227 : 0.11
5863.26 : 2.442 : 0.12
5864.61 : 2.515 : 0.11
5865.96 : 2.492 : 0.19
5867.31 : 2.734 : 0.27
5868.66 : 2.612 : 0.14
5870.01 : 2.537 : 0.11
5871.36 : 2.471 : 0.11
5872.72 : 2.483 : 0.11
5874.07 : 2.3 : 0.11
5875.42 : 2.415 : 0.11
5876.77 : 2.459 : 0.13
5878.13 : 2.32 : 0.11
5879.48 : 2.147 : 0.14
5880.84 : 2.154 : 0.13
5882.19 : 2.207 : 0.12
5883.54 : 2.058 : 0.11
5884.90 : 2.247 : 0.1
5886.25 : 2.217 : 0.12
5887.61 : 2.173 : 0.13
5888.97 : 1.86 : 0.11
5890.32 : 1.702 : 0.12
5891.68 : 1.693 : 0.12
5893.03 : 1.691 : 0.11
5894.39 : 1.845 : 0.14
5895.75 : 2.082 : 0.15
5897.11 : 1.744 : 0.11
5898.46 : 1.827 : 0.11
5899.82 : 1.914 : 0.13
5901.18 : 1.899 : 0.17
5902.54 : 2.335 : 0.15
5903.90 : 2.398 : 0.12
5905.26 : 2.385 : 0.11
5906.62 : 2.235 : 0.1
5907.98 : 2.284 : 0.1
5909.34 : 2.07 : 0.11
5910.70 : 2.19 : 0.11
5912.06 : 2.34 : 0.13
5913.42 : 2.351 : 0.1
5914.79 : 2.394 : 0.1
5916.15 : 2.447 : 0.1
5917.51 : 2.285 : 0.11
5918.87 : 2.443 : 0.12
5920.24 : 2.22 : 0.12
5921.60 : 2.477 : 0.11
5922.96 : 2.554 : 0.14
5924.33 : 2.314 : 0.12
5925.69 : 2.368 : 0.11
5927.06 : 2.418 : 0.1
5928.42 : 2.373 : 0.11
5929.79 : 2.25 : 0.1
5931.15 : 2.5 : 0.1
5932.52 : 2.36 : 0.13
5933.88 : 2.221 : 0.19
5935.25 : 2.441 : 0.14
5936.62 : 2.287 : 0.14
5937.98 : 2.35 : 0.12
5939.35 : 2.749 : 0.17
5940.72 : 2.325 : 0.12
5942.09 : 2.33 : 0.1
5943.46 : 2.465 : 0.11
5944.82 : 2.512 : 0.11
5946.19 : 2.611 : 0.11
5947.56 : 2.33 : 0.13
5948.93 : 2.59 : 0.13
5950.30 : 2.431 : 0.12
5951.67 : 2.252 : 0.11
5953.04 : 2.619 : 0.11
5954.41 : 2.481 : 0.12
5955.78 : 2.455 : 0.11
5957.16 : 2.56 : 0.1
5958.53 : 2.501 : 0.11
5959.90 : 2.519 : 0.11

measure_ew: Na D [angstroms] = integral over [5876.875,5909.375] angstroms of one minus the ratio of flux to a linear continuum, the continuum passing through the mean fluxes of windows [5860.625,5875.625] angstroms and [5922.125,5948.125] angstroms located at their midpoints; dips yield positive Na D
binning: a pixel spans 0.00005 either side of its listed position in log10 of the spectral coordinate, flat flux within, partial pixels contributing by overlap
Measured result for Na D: 5.08 angstroms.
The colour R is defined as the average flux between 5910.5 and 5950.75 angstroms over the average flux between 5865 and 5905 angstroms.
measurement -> 1.10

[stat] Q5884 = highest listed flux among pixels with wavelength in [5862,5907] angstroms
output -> 2.734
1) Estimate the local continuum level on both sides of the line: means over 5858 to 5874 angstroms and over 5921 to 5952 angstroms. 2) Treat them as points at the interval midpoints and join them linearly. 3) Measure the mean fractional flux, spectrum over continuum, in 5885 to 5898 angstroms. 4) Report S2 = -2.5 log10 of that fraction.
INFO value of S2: 0.28 mag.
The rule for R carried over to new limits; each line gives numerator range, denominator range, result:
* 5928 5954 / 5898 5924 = 1.07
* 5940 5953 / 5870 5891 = 1.10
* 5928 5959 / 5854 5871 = 0.98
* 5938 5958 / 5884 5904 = 1.26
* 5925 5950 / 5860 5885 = 1.01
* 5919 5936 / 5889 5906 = 1.21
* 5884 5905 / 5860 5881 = 0.82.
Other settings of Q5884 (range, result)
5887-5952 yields 2.749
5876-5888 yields 2.459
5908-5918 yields 2.447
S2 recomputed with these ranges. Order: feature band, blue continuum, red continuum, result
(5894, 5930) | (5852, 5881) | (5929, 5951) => 0.09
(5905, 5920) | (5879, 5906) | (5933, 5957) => -0.06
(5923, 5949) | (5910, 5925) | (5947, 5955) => 0.00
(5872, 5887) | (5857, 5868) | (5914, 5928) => 0.08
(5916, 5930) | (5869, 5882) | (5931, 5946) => 0.01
